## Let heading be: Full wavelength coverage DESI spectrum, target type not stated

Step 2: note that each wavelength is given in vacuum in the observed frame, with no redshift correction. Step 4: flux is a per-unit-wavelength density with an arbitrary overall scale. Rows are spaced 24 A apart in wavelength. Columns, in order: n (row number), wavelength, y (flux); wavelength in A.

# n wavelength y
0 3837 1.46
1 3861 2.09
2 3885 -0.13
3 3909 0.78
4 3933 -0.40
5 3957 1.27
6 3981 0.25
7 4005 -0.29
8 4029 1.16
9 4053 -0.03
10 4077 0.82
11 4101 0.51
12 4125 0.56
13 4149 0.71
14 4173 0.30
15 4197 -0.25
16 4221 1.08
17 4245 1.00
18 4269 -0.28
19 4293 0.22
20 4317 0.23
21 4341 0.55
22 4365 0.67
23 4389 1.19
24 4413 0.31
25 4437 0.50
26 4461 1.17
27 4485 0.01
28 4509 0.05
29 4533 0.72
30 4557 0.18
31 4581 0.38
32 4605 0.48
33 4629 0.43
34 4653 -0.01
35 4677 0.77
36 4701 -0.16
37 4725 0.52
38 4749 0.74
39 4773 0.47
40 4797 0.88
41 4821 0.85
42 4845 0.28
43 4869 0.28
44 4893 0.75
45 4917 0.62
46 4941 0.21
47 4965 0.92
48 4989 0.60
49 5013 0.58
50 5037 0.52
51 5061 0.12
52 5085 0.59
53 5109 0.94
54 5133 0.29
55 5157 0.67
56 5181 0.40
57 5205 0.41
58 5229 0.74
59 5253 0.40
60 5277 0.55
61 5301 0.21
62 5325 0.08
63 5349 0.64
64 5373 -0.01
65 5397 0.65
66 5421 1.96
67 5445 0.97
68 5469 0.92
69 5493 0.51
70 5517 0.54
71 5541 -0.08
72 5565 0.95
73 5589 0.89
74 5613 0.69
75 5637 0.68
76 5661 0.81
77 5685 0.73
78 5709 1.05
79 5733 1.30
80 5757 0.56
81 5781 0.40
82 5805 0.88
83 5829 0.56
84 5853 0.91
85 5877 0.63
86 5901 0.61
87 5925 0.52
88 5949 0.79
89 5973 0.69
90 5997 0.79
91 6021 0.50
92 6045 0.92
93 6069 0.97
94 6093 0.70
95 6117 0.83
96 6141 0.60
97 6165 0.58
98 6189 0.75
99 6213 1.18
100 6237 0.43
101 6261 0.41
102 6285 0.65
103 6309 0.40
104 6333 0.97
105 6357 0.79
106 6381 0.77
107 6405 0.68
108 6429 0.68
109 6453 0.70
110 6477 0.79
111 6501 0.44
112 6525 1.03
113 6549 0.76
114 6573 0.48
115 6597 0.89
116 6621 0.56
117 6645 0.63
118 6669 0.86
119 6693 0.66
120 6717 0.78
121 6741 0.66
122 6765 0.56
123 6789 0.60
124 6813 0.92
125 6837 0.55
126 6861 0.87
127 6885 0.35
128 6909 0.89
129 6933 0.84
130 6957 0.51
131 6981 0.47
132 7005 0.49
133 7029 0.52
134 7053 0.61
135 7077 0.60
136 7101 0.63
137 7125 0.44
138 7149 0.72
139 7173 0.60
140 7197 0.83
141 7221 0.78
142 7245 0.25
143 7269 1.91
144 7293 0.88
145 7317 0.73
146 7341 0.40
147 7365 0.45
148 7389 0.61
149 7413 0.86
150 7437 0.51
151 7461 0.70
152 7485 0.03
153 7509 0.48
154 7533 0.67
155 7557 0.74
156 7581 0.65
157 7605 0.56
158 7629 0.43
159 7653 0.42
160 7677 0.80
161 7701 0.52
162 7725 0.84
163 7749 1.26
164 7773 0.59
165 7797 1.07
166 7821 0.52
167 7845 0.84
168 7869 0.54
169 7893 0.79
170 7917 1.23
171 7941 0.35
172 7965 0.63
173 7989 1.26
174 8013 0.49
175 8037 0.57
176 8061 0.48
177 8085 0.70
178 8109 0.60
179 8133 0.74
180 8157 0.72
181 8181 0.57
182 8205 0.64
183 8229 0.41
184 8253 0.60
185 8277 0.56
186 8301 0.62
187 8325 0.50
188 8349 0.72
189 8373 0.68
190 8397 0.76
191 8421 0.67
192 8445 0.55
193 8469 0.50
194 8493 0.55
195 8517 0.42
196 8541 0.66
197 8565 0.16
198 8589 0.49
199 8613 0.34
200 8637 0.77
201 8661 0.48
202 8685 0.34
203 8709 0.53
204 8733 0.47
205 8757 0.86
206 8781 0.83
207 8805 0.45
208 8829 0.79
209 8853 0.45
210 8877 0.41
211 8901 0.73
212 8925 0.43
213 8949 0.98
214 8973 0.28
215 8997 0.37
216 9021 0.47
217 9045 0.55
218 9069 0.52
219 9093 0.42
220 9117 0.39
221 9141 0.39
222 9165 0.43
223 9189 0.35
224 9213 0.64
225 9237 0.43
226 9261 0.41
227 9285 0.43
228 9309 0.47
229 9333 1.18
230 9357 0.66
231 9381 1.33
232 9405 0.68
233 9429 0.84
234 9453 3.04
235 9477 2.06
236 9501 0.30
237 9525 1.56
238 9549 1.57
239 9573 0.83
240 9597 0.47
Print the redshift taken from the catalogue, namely 0.453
